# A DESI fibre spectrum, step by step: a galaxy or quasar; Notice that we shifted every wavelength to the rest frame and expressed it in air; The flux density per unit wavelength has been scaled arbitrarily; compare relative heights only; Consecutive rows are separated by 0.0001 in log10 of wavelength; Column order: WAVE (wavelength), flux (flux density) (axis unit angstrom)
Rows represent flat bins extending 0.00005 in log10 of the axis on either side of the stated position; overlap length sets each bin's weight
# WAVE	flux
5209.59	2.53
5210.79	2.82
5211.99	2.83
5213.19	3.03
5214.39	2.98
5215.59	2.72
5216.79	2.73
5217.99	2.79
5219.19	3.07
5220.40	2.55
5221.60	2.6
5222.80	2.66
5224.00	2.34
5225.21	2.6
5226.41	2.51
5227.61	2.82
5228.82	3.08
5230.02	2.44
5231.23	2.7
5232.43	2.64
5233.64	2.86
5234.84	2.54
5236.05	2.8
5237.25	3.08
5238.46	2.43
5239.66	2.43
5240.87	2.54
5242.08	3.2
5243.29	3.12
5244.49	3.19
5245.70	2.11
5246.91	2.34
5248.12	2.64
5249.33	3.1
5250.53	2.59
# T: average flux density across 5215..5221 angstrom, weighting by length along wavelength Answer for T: 2.77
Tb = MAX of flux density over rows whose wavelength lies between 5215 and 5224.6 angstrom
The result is 3.07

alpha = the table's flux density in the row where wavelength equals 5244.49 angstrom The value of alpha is 3.19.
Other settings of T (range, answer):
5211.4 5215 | 2.95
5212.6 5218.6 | 2.85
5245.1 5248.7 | 2.36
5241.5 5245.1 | 3.17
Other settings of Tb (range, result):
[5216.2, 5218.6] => 2.79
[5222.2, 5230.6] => 3.08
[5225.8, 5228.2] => 2.82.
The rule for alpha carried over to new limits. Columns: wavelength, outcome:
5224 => 2.34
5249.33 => 3.1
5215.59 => 2.72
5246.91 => 2.34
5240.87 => 2.54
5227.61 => 2.82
